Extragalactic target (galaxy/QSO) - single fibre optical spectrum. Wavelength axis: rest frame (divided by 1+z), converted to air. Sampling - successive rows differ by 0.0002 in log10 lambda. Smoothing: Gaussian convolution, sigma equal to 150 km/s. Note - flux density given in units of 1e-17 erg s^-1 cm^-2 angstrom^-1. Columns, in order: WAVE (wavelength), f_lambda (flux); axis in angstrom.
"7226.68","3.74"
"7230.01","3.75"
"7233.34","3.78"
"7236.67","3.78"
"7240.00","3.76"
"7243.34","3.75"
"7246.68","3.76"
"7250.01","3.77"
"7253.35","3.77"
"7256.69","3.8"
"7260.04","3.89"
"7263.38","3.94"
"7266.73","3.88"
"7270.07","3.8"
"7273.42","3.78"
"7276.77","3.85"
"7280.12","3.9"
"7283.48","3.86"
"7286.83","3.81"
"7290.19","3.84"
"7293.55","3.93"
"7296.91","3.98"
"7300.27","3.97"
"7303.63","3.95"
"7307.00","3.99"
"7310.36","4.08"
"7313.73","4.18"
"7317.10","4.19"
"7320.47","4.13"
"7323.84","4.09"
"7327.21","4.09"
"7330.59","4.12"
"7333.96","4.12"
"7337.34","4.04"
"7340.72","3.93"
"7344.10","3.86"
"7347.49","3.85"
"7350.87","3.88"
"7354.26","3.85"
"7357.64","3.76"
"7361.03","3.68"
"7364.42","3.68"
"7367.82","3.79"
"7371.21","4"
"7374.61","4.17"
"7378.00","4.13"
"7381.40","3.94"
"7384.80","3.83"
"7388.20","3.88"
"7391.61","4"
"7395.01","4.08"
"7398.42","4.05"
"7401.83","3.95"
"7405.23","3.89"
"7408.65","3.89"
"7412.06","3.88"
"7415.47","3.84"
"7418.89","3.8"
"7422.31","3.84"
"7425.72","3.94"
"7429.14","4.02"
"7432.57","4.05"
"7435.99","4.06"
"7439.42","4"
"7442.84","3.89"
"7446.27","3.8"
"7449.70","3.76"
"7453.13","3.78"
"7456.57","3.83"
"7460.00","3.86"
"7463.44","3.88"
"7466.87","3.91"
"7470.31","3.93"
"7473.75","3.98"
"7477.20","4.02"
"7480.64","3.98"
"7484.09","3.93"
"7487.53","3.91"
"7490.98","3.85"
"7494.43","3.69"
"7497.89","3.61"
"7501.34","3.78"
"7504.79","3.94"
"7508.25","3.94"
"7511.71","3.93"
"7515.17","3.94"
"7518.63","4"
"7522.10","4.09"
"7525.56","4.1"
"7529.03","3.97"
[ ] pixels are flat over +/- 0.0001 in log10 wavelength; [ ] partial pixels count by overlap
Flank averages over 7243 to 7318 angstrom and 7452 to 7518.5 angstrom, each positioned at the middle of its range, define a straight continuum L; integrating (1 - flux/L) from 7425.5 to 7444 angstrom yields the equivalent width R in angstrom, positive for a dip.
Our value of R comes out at -0.5 angstrom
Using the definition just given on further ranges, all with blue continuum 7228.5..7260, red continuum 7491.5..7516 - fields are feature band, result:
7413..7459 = -0.9 angstrom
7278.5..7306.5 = -0.9 angstrom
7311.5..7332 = -1.8 angstrom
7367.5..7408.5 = -1.9 angstrom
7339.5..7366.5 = -0.1 angstrom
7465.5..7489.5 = -0.8 angstrom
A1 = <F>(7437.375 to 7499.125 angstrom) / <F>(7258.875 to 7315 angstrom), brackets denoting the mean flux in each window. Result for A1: 0.99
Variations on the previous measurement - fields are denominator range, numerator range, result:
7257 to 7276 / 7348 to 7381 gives 1.01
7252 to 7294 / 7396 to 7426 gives 1.01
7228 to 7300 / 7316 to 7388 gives 1.03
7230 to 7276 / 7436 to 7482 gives 1.03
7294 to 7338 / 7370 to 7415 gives 0.98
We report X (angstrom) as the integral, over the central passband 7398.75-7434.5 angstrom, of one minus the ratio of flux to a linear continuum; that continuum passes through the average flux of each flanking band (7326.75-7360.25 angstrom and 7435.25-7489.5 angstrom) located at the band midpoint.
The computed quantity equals 0.0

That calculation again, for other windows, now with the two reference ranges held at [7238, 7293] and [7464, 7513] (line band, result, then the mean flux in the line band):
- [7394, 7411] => -0.4 angstrom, 3.96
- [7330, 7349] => -0.7 angstrom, 3.98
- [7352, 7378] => -0.1 angstrom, 3.87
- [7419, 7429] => -0.1 angstrom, 3.9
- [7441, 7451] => 0.1 angstrom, 3.82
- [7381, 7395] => -0.3 angstrom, 3.93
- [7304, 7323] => -1.3 angstrom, 4.1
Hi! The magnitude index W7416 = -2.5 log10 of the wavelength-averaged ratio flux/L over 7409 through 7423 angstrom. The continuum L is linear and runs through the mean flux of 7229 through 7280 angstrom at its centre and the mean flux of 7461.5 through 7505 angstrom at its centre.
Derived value 0.00 mag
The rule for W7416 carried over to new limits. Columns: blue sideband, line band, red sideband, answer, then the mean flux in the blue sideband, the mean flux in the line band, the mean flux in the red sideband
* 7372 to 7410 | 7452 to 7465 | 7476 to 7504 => 0.015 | 3.98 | 3.84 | 3.85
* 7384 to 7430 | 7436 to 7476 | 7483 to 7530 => 0.008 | 3.92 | 3.88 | 3.9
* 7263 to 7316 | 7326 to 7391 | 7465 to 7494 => 0.000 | 3.92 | 3.93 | 3.93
